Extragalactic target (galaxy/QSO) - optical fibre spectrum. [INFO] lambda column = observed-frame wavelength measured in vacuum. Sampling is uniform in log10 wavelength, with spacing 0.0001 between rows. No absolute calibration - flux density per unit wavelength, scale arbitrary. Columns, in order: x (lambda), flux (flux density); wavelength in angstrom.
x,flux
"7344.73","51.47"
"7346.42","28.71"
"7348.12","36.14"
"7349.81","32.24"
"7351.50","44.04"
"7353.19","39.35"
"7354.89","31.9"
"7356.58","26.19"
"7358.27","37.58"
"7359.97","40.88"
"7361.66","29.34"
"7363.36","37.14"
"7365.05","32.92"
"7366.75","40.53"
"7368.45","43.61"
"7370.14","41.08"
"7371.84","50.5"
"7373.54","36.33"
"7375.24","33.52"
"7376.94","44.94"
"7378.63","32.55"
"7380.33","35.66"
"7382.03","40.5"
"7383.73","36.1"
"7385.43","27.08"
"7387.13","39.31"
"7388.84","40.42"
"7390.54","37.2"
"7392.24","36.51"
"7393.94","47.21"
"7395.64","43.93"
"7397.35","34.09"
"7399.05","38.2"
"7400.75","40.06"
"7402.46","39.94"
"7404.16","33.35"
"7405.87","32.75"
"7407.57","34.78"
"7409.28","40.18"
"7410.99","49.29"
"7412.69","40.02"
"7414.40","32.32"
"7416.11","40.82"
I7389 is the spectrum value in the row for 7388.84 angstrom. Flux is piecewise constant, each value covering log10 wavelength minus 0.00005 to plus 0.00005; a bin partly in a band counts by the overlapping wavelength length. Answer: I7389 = 40.42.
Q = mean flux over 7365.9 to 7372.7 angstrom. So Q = 43.9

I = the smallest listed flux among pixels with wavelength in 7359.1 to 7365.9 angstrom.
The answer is 29.34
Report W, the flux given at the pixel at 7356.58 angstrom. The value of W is 26.19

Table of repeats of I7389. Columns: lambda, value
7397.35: 34.09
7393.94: 47.21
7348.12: 36.14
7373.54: 36.33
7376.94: 44.94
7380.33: 35.66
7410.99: 49.29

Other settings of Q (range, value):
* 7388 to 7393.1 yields 38.1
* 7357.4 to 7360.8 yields 39.1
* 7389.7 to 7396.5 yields 41.2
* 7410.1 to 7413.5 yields 44.7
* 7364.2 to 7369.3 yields 39.1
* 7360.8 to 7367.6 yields 35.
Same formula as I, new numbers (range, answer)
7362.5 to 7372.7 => 32.92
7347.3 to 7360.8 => 26.19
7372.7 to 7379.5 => 32.55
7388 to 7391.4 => 37.2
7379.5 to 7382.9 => 35.66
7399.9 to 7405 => 33.35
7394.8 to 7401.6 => 34.09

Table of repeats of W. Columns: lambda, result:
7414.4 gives 32.32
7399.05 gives 38.2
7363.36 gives 37.14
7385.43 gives 27.08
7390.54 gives 37.2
